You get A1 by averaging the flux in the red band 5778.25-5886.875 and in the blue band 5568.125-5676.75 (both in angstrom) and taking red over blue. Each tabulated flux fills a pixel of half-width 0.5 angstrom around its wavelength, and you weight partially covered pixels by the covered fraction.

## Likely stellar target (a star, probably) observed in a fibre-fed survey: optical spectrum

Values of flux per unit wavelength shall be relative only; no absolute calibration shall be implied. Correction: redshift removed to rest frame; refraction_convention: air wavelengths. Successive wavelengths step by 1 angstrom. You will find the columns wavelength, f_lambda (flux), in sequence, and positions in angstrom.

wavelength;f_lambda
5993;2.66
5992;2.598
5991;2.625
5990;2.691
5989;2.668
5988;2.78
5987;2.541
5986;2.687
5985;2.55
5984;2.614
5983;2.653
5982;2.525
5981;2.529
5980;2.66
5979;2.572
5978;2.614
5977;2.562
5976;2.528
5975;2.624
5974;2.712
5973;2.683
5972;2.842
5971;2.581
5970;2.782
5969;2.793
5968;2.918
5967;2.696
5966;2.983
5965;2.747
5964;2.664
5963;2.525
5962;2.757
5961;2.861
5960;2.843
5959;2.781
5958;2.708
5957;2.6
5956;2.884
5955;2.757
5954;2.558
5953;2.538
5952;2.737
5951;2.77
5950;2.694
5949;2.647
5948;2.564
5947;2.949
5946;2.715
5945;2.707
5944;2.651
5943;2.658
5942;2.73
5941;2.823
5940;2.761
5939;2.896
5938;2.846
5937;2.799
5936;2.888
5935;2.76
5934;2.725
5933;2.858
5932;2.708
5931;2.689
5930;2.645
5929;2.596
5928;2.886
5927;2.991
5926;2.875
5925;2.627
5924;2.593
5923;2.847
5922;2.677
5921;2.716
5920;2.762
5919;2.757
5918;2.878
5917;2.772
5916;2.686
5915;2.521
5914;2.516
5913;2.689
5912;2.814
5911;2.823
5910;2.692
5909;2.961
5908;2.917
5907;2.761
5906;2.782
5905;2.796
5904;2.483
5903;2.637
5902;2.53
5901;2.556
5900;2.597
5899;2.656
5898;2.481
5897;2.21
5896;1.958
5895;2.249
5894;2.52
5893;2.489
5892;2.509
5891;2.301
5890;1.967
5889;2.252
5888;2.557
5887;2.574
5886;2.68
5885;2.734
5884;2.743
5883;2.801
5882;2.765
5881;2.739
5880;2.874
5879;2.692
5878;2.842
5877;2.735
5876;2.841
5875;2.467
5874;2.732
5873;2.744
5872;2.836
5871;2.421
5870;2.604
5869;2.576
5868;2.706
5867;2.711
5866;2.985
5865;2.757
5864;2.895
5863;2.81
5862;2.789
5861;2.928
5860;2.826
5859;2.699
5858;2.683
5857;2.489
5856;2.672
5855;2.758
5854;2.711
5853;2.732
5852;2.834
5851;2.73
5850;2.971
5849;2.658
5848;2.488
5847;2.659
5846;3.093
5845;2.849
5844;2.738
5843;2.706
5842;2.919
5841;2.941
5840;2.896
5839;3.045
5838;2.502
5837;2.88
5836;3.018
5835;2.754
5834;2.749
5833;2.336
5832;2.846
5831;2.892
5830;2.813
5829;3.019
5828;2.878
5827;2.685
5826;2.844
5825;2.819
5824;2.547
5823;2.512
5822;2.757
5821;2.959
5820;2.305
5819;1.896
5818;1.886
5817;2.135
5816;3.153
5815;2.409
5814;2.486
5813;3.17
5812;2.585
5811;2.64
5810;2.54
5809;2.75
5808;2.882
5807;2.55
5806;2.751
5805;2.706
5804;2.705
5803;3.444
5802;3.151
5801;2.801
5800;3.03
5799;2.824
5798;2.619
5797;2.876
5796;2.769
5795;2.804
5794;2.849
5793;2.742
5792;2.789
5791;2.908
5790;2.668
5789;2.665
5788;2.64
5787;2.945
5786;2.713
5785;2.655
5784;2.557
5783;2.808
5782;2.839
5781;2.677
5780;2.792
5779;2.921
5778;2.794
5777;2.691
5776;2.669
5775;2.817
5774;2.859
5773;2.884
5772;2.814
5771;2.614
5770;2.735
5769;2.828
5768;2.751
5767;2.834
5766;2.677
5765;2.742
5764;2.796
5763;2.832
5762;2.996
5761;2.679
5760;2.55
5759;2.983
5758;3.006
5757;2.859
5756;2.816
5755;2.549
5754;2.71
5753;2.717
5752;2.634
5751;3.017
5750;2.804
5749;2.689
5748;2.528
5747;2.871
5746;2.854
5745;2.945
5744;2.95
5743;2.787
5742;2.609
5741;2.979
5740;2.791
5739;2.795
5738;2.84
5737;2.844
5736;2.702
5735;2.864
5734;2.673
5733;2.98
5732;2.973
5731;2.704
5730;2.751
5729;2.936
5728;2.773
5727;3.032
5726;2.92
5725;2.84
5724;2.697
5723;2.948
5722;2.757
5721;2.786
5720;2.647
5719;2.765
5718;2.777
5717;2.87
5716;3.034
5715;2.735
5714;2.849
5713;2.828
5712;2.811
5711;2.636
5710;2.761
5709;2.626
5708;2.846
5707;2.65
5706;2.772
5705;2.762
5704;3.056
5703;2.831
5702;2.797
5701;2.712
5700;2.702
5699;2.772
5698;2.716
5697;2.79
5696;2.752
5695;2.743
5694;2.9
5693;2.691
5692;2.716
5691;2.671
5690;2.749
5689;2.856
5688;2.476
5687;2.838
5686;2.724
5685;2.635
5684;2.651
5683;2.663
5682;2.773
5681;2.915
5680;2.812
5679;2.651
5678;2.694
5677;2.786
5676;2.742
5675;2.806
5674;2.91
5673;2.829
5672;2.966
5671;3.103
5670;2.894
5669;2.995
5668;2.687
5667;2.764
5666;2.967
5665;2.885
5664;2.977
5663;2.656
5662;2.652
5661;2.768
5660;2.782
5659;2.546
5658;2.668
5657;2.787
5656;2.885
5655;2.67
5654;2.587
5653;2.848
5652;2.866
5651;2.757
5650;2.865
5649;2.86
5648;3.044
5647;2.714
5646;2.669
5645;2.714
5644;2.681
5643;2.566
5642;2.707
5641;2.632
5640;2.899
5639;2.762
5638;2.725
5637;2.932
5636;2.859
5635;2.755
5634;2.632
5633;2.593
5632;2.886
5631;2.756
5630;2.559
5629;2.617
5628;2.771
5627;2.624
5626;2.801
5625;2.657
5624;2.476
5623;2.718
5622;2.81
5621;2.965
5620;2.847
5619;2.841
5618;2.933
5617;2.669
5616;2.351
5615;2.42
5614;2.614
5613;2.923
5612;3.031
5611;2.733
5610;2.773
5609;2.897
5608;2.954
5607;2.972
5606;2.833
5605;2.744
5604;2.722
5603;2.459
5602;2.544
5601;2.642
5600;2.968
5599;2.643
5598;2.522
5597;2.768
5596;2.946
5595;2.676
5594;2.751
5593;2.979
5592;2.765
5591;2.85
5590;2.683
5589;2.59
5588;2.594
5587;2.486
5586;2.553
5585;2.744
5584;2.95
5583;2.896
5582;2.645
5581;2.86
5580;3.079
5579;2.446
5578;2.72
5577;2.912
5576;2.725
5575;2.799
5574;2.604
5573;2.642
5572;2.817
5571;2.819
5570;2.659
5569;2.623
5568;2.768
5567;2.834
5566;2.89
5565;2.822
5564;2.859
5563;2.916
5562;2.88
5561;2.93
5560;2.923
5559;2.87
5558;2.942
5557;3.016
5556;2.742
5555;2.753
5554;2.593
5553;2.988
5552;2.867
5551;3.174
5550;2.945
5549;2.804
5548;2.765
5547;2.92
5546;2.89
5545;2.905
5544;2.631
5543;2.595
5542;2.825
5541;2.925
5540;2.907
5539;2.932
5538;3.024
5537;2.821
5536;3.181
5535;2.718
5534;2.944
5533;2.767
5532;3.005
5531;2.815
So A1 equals 0.99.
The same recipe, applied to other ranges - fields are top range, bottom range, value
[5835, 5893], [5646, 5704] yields 0.98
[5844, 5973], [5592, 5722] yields 0.98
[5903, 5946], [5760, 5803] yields 0.98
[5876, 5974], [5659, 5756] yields 0.96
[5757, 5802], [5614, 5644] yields 1.03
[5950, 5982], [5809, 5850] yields 1.00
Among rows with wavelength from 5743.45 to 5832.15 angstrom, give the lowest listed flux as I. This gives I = 1.886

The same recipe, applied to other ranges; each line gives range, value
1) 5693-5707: 2.65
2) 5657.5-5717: 2.476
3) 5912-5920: 2.516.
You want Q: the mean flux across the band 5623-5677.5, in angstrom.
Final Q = 2.77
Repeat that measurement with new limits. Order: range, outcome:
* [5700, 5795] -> 2.79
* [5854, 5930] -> 2.67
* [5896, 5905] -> 2.5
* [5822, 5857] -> 2.77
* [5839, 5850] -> 2.81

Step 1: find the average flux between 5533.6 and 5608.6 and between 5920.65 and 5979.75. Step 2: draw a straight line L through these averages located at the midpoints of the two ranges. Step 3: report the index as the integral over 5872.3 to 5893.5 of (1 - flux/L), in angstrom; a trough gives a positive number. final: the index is 0.9 angstrom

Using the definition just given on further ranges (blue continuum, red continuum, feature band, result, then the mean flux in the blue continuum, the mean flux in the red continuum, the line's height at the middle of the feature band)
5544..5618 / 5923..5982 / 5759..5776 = -0.2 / 2.78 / 2.73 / 2.75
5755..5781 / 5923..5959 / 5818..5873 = 0.6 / 2.79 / 2.74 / 2.77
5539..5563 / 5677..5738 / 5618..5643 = 0.7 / 2.86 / 2.78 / 2.82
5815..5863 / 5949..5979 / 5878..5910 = 1.6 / 2.72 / 2.71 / 2.72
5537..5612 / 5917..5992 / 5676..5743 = -0.3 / 2.8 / 2.72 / 2.77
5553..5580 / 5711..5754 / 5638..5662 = 0.5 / 2.8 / 2.81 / 2.81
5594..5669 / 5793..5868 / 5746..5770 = -0.2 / 2.75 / 2.75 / 2.75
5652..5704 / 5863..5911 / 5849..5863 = -0.6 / 2.78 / 2.63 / 2.65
